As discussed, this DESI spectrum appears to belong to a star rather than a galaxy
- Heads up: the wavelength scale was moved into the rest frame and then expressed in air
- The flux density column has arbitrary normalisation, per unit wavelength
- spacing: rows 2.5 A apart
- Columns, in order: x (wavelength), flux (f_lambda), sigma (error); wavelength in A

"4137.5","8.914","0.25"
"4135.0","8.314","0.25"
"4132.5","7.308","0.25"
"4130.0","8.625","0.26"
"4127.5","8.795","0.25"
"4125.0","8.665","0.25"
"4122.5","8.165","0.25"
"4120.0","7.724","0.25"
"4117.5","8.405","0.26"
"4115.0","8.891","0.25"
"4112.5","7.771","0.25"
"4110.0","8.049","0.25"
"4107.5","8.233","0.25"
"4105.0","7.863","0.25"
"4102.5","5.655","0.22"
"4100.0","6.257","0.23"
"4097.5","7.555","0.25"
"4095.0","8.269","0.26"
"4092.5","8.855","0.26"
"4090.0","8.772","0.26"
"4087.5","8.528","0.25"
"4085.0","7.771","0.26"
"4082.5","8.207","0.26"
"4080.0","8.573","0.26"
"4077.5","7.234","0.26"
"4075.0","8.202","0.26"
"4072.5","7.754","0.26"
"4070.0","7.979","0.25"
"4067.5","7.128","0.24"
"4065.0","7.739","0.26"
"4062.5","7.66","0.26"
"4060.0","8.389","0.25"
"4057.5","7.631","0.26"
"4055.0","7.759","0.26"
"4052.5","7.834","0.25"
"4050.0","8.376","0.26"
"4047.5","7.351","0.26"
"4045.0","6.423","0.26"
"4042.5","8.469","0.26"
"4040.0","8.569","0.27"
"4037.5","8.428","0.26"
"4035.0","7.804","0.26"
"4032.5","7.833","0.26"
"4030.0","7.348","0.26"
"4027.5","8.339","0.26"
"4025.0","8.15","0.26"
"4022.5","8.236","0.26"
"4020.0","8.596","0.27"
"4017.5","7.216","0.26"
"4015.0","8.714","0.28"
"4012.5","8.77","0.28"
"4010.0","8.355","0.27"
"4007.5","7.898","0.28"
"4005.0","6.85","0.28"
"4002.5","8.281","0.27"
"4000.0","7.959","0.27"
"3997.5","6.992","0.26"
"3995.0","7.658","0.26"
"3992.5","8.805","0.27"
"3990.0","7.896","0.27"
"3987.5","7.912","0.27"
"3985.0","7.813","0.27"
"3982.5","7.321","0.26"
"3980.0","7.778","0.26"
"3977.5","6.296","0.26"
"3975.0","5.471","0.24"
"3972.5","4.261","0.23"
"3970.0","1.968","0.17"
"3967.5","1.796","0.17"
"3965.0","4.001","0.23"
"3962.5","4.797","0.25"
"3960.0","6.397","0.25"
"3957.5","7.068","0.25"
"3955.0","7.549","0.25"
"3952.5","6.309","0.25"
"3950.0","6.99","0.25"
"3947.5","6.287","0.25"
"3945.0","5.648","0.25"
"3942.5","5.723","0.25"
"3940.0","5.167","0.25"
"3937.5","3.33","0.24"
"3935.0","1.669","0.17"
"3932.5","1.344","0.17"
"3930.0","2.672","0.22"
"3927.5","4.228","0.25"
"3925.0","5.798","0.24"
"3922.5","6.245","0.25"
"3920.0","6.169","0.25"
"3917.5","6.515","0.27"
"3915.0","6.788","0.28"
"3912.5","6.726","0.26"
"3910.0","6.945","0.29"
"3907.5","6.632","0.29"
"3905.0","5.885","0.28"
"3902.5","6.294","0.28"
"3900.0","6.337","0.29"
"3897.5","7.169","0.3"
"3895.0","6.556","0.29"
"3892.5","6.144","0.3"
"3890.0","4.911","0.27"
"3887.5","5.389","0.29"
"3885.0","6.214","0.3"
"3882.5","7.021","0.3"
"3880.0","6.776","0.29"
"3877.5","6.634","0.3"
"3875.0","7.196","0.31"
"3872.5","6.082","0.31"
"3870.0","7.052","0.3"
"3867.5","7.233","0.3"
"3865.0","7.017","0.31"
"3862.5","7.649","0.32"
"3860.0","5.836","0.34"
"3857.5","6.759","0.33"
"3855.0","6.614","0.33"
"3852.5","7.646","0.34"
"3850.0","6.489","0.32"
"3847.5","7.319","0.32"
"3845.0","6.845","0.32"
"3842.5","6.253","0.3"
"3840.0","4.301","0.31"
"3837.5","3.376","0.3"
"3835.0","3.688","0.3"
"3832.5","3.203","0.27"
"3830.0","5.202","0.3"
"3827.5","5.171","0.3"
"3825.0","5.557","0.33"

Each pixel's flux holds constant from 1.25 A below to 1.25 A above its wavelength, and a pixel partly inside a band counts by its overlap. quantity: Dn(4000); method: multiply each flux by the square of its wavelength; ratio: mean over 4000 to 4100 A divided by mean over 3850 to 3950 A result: 1.4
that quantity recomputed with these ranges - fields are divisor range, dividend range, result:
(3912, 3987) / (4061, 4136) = 1.60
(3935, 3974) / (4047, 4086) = 1.65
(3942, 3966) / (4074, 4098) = 1.44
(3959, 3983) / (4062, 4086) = 1.67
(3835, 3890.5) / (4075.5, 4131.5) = 1.43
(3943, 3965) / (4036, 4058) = 1.33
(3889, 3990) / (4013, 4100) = 1.50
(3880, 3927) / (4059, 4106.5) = 1.36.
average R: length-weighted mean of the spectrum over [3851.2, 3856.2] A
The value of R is 7.13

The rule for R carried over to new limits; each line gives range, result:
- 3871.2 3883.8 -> 6.74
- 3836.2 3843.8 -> 4.65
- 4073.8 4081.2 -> 8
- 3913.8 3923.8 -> 6.42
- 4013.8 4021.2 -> 8.17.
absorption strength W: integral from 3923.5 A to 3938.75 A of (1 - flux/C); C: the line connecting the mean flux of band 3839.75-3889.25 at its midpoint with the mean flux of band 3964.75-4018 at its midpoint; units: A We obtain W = 8.0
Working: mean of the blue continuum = 6.65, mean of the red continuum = 6.87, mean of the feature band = 3.22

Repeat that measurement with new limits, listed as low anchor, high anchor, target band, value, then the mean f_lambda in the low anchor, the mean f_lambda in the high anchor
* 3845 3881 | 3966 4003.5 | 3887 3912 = 1.9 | 6.88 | 6.52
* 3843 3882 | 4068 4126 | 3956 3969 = 4.5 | 6.87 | 7.96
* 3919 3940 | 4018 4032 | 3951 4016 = -4.2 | 3.98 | 8.07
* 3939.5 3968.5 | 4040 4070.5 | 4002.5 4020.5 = -3.1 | 5.69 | 7.76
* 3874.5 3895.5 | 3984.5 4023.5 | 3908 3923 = 0.3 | 6.28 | 8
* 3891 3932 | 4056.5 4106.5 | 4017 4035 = -1.9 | 5.98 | 7.8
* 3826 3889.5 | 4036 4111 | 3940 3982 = 8.4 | 6.1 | 7.85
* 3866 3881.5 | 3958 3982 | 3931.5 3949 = 3.9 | 6.83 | 4.9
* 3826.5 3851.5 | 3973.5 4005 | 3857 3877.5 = -4.4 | 5.21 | 7.46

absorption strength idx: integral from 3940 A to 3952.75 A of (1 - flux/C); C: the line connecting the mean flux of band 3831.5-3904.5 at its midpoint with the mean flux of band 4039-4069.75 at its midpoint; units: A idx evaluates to 1.47 A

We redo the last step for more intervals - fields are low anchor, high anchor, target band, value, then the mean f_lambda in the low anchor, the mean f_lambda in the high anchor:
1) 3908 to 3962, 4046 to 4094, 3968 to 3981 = 2.8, 5.51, 7.98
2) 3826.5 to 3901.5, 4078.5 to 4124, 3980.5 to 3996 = -1.7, 6.14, 7.97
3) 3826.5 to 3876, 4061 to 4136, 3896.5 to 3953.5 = 9.5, 6.05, 7.97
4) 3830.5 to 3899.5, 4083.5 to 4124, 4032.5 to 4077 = -1.6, 6.19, 7.93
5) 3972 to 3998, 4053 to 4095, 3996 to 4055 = -2.9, 7.19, 8.02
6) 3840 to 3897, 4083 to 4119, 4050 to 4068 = -0.3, 6.58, 7.92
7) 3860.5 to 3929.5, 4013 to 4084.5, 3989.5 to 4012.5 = -1.4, 6.38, 7.93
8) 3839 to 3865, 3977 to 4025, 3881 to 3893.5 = 1.7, 6.61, 7.89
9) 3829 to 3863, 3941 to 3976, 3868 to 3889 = -3.4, 5.76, 5.3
